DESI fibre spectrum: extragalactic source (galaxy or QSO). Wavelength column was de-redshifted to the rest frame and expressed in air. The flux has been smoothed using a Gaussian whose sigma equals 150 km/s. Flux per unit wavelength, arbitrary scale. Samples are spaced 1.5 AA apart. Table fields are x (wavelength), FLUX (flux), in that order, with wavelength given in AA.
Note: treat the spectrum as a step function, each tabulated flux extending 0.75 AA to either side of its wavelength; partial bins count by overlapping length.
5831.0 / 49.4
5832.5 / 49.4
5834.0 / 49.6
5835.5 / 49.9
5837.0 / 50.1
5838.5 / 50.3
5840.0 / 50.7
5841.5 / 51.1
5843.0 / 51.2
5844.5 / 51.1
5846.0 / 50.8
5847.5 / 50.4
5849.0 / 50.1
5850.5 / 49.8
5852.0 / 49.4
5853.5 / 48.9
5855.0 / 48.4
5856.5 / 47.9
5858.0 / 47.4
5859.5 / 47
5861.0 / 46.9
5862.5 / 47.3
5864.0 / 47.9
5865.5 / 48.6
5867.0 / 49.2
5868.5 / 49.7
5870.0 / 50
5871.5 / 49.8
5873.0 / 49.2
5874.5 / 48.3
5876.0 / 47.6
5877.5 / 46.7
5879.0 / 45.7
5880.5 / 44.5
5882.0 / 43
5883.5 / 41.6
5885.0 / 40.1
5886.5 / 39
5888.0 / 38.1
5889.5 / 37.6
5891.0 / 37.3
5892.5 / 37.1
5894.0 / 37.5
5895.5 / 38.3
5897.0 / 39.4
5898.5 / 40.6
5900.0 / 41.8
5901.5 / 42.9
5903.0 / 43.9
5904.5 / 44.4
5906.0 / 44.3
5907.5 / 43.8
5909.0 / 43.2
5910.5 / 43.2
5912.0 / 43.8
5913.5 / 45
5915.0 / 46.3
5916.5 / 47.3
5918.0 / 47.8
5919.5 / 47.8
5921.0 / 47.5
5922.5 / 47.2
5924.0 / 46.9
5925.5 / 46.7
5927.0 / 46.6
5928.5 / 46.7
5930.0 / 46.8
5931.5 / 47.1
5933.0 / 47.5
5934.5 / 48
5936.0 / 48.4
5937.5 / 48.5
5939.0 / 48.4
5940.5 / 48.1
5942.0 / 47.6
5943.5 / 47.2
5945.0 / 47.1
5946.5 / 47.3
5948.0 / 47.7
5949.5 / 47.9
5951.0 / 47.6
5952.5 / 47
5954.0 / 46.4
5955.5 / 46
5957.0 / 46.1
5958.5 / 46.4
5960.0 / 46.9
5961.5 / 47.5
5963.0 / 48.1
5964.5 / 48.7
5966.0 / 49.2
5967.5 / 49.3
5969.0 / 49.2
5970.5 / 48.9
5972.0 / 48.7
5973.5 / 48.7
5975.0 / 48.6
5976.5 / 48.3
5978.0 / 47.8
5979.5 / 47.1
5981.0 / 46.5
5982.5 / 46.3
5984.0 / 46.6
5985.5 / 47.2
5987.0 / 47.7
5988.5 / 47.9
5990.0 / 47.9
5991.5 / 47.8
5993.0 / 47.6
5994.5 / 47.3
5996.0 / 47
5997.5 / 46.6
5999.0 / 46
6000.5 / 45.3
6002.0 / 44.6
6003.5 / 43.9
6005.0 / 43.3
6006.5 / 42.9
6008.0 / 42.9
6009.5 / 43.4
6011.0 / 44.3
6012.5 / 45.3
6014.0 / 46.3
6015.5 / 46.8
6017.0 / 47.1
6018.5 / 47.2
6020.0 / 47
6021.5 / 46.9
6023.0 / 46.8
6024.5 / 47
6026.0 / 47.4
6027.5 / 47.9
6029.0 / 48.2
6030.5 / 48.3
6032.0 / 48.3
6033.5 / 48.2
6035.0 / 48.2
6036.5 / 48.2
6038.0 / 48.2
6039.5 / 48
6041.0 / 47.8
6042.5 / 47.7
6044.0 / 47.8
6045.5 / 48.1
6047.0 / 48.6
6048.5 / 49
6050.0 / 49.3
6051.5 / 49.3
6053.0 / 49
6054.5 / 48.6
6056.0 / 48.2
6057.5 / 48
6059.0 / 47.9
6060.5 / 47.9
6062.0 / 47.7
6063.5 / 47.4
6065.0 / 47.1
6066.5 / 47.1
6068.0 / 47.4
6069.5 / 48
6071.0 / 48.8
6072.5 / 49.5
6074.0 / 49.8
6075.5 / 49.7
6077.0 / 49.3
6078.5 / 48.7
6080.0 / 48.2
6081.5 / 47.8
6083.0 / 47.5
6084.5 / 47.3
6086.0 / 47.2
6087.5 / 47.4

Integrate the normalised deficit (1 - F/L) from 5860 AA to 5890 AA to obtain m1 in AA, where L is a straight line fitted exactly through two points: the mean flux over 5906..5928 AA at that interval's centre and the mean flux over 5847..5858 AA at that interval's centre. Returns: 1.50 AA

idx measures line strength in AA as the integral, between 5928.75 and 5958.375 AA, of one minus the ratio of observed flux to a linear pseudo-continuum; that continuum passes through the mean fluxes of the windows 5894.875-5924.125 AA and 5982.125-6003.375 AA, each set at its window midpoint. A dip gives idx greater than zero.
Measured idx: -1.4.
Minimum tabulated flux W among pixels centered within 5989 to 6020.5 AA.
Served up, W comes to 42.9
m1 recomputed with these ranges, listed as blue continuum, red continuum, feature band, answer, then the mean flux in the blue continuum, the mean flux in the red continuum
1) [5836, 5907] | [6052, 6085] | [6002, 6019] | 1.0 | 45.8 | 48.2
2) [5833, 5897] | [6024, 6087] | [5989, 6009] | 0.9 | 46.5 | 48.2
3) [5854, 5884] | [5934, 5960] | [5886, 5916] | 3.8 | 47.4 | 47.4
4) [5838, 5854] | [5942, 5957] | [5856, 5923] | 6.2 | 50.4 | 47.1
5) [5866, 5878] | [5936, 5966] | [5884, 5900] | 3.2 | 48.9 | 47.5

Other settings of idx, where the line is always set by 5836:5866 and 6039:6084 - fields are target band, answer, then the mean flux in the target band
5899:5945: 2.63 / 46.1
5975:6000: 0.72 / 47.2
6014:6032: 0.43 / 47.3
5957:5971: 0.18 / 48.1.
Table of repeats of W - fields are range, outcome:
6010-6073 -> 44.3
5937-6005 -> 43.3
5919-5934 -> 46.6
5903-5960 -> 43.2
